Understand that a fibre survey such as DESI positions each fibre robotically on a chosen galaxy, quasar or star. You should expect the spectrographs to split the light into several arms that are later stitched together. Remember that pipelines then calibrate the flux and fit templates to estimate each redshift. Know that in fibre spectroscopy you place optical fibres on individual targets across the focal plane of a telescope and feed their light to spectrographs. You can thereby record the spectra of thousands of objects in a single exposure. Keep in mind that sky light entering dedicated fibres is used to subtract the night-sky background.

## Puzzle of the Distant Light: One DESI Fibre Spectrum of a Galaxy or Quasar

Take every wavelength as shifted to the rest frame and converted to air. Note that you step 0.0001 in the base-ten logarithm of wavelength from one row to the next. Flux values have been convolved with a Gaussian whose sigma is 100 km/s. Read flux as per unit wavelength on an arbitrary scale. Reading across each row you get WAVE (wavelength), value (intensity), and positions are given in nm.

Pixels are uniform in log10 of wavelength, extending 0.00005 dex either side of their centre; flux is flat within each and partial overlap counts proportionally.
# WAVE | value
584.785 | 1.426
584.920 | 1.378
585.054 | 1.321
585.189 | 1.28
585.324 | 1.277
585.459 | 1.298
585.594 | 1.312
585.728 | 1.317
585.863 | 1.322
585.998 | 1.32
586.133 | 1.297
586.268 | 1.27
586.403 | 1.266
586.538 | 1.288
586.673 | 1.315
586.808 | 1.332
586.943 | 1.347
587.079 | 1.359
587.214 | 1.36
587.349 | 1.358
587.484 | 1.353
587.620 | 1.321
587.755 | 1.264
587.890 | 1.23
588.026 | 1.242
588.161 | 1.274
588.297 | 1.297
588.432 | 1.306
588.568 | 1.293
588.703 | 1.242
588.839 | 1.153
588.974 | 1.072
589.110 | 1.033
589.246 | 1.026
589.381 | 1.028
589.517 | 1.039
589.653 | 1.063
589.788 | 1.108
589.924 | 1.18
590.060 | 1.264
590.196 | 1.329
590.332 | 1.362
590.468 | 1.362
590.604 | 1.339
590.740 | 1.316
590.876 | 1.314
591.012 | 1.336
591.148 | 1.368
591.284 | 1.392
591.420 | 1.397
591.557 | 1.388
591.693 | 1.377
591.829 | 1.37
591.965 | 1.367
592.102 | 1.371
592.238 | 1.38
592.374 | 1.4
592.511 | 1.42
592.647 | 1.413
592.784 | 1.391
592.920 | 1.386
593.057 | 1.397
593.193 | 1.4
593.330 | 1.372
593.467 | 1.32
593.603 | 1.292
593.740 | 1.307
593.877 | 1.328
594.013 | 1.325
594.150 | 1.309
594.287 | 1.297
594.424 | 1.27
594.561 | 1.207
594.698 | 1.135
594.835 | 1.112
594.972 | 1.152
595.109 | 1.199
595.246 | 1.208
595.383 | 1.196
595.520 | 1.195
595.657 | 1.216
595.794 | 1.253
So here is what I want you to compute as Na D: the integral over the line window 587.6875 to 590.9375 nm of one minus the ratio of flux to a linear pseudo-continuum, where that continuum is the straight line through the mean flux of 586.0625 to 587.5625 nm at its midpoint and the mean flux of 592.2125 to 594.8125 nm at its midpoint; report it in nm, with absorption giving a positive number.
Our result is 0.27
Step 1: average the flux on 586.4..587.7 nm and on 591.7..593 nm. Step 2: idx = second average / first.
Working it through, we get 1.04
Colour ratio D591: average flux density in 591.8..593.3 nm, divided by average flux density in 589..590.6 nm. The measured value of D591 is 1.19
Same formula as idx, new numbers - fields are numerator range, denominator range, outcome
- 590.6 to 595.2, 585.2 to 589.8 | 1.06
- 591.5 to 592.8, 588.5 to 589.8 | 1.25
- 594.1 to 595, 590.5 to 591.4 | 0.90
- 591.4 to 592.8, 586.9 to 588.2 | 1.06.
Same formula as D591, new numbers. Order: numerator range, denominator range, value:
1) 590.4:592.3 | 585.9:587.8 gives 1.03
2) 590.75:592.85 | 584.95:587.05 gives 1.05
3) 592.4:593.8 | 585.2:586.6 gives 1.06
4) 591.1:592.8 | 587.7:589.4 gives 1.16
